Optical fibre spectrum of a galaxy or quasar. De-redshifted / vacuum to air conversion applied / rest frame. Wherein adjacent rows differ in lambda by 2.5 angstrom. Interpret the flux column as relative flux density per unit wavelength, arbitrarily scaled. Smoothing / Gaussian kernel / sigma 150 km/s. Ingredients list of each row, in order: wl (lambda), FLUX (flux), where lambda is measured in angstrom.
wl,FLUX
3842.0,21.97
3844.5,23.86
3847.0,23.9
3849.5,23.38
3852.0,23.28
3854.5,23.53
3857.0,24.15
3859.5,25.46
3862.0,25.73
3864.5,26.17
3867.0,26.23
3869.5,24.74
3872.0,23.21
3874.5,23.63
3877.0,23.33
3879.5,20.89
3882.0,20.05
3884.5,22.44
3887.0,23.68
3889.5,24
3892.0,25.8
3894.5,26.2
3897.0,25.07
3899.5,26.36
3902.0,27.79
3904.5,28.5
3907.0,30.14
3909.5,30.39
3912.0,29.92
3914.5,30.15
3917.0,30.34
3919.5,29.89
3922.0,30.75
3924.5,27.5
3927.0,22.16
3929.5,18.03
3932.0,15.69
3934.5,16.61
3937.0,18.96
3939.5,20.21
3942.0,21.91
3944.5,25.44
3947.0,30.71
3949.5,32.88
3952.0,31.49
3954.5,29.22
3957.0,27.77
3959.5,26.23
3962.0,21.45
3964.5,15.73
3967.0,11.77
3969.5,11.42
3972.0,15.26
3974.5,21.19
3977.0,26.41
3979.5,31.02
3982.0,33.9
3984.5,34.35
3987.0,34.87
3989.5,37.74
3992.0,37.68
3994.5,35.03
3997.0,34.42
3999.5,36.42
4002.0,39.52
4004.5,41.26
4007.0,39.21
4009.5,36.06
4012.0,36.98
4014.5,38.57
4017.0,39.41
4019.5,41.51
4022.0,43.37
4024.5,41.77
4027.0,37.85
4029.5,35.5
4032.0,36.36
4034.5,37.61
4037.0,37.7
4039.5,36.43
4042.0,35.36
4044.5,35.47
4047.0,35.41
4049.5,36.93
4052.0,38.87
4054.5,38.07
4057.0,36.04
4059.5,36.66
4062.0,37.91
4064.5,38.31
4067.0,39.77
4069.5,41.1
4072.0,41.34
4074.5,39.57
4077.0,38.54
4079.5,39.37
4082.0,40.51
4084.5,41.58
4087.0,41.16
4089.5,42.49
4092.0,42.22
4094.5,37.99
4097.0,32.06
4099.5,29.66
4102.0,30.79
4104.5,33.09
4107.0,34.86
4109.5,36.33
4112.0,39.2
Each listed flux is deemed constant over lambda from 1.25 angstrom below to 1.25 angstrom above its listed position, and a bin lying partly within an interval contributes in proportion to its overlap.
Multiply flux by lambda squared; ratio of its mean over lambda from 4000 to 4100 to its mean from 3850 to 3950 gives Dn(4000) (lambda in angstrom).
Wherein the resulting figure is 1.66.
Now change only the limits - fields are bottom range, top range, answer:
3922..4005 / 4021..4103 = 1.49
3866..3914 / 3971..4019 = 1.43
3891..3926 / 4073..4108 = 1.44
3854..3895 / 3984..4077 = 1.71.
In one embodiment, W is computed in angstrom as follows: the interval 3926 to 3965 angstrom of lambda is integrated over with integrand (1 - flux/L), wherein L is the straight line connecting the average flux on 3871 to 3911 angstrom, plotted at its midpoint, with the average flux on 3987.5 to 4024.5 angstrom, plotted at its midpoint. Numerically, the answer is 9.9 angstrom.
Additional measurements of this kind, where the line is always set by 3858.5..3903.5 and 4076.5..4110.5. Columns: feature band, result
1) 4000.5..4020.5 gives -4.2 angstrom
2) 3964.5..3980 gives 5.9 angstrom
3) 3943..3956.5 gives -0.5 angstrom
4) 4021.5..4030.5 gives -1.7 angstrom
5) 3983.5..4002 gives -2.9 angstrom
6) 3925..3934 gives 2.7 angstrom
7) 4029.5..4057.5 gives -2.1 angstrom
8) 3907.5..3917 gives -1.4 angstrom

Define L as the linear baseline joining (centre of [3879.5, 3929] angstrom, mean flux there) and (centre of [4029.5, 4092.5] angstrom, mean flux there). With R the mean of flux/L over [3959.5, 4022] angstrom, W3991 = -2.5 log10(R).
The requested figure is 0.07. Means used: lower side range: 26.6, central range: 31.4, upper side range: 38.5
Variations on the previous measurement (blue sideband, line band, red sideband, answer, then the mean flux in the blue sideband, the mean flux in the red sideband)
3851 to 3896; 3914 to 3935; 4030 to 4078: 0.13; 24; 37.7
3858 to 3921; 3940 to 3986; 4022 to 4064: 0.25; 26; 37.3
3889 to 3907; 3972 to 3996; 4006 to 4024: 0.15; 26.6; 39.4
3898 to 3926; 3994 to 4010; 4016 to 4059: -0.07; 29.1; 37.8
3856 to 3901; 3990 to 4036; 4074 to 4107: -0.17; 24.3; 37.5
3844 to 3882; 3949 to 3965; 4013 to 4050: 0.19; 24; 38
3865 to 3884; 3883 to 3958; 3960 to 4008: -0.01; 23.2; 29.3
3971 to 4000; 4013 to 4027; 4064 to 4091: -0.16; 31.5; 40.4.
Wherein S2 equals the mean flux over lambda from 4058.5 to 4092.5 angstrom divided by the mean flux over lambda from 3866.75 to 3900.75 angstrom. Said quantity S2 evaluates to 1.7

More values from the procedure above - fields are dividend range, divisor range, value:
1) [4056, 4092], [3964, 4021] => 1.24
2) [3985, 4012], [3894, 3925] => 1.29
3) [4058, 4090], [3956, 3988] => 1.67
